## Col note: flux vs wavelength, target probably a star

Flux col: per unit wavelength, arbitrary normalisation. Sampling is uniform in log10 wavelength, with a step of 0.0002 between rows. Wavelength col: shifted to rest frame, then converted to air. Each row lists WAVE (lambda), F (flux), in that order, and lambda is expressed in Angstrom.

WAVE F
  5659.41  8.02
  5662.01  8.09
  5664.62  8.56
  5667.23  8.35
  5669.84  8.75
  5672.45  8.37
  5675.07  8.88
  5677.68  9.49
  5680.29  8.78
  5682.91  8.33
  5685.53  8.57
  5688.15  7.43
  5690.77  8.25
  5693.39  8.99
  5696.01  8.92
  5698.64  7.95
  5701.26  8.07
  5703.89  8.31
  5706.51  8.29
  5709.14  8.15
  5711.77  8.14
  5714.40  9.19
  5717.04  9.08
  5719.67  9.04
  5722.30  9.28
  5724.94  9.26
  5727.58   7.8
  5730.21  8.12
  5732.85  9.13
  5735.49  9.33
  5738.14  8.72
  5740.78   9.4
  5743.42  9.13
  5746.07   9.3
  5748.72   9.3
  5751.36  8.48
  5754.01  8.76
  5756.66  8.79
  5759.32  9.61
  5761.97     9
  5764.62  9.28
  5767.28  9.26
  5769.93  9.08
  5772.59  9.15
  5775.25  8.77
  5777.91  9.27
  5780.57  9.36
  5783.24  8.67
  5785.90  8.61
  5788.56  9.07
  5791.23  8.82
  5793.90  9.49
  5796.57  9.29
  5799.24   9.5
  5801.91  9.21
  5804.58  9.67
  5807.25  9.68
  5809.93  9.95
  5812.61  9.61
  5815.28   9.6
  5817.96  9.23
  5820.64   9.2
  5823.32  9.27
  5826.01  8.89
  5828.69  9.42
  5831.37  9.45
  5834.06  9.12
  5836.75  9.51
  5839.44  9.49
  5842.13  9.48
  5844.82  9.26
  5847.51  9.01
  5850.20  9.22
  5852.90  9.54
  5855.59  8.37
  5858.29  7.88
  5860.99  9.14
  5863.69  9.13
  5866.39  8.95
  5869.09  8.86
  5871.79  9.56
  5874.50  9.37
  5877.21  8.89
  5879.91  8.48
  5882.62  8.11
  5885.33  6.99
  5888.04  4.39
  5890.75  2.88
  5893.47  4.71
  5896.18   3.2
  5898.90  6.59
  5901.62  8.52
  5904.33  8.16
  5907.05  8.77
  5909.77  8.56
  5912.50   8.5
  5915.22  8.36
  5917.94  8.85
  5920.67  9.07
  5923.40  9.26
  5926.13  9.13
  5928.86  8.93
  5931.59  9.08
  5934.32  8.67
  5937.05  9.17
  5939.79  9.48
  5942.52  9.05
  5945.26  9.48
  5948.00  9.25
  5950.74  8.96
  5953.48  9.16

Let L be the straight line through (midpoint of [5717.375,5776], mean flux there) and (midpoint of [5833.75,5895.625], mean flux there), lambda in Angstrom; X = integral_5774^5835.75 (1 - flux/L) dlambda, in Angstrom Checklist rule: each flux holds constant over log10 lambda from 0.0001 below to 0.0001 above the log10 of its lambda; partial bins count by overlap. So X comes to -4.8 Angstrom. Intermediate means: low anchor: 9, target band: 9.27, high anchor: 8.19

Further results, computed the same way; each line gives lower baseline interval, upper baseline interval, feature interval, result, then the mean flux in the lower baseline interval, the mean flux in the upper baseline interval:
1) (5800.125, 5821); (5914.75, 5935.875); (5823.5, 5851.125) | 0.3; 9.54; 8.95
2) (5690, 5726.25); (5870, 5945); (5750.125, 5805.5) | -4.5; 8.64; 7.98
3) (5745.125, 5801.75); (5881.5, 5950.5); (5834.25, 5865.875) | -2.4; 9.09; 7.91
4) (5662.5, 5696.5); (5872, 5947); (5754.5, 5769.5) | -1.4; 8.57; 7.98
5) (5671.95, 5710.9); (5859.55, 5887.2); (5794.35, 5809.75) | -1.7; 8.45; 8.66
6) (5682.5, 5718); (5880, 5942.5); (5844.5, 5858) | -1.8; 8.4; 7.75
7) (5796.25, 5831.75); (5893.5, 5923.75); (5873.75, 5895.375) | 4.4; 9.43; 7.8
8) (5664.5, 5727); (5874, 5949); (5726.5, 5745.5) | -0.8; 8.59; 7.98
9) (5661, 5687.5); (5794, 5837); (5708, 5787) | 0.6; 8.59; 9.41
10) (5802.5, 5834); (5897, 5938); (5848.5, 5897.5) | 7.2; 9.43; 8.57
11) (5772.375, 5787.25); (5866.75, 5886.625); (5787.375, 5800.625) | -0.5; 8.96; 8.63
